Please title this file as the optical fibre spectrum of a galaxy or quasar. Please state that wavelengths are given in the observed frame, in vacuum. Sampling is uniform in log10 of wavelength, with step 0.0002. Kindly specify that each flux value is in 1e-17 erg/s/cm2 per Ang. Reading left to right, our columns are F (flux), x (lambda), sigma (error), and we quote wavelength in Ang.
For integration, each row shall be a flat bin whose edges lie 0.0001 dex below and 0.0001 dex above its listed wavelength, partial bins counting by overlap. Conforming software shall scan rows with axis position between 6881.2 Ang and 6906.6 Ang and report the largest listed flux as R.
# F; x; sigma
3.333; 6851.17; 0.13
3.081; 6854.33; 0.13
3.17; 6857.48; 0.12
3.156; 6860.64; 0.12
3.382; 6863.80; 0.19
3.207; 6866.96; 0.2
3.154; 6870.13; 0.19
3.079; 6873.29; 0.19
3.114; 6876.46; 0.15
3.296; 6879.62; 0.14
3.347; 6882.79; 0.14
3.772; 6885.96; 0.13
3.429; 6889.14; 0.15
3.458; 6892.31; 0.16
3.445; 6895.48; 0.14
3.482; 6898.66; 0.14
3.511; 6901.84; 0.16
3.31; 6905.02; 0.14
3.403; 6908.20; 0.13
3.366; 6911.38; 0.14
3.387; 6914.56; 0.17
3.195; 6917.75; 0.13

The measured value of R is 3.772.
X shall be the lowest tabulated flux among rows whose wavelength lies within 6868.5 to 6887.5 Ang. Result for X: 3.079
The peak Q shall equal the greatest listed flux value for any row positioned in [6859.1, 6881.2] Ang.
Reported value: 3.382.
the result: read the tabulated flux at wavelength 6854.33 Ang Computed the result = 3.081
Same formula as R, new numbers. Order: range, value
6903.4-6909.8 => 3.403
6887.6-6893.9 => 3.458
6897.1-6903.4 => 3.511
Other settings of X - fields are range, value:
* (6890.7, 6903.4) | 3.445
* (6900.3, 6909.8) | 3.31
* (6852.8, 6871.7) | 3.081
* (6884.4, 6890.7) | 3.429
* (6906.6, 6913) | 3.366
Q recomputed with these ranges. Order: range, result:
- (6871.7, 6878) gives 3.114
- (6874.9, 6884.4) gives 3.347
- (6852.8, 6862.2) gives 3.17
